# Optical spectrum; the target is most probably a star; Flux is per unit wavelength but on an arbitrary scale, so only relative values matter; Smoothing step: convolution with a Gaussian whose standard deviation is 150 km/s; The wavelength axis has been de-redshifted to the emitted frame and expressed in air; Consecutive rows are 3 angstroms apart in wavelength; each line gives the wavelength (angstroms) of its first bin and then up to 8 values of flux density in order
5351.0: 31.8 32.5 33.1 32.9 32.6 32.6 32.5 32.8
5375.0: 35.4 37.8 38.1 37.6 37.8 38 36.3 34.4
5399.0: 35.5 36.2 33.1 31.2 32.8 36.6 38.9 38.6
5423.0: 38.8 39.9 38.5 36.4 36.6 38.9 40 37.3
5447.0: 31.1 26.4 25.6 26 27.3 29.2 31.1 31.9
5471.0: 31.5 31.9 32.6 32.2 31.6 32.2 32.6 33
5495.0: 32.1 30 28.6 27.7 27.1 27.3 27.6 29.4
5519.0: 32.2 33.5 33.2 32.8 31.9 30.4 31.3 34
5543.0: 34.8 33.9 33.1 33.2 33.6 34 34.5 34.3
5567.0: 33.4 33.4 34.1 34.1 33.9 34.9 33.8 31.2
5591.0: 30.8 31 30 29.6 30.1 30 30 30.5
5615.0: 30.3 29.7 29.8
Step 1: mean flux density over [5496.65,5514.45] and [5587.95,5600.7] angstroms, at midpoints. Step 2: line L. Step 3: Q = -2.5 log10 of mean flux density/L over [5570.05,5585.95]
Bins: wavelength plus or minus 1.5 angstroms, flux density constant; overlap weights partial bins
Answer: -0.14 mag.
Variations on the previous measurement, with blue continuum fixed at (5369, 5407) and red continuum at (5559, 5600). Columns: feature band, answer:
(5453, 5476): 0.17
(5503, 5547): 0.09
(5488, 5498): 0.07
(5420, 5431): -0.10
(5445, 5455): 0.24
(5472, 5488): 0.08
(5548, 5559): 0.00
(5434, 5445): -0.10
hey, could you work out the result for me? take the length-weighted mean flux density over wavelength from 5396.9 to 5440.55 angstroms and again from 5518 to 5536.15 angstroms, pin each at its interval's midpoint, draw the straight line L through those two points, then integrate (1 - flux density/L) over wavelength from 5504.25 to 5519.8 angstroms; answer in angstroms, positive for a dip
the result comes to 2.1 angstroms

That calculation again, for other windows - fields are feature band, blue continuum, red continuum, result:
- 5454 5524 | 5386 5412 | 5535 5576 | 7.9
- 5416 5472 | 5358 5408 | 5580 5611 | 0.2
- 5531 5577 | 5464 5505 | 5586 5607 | -3.9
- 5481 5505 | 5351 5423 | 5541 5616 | 1.9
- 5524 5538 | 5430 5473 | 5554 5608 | 0.2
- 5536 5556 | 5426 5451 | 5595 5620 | -0.8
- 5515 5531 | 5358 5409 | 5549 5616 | 0.4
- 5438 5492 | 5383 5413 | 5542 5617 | 4.4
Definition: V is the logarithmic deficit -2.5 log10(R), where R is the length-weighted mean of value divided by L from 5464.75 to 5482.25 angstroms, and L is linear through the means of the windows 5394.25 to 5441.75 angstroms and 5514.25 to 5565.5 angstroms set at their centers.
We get 0.10 mag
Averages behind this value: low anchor 36.6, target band 31.9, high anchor 32.9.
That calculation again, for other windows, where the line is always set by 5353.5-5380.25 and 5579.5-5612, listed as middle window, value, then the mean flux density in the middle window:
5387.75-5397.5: -0.090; 36.4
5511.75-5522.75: 0.053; 30.6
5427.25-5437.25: -0.134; 37.4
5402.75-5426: -0.088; 36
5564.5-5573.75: -0.073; 33.7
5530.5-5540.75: 0.004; 31.7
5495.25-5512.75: 0.138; 28.4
